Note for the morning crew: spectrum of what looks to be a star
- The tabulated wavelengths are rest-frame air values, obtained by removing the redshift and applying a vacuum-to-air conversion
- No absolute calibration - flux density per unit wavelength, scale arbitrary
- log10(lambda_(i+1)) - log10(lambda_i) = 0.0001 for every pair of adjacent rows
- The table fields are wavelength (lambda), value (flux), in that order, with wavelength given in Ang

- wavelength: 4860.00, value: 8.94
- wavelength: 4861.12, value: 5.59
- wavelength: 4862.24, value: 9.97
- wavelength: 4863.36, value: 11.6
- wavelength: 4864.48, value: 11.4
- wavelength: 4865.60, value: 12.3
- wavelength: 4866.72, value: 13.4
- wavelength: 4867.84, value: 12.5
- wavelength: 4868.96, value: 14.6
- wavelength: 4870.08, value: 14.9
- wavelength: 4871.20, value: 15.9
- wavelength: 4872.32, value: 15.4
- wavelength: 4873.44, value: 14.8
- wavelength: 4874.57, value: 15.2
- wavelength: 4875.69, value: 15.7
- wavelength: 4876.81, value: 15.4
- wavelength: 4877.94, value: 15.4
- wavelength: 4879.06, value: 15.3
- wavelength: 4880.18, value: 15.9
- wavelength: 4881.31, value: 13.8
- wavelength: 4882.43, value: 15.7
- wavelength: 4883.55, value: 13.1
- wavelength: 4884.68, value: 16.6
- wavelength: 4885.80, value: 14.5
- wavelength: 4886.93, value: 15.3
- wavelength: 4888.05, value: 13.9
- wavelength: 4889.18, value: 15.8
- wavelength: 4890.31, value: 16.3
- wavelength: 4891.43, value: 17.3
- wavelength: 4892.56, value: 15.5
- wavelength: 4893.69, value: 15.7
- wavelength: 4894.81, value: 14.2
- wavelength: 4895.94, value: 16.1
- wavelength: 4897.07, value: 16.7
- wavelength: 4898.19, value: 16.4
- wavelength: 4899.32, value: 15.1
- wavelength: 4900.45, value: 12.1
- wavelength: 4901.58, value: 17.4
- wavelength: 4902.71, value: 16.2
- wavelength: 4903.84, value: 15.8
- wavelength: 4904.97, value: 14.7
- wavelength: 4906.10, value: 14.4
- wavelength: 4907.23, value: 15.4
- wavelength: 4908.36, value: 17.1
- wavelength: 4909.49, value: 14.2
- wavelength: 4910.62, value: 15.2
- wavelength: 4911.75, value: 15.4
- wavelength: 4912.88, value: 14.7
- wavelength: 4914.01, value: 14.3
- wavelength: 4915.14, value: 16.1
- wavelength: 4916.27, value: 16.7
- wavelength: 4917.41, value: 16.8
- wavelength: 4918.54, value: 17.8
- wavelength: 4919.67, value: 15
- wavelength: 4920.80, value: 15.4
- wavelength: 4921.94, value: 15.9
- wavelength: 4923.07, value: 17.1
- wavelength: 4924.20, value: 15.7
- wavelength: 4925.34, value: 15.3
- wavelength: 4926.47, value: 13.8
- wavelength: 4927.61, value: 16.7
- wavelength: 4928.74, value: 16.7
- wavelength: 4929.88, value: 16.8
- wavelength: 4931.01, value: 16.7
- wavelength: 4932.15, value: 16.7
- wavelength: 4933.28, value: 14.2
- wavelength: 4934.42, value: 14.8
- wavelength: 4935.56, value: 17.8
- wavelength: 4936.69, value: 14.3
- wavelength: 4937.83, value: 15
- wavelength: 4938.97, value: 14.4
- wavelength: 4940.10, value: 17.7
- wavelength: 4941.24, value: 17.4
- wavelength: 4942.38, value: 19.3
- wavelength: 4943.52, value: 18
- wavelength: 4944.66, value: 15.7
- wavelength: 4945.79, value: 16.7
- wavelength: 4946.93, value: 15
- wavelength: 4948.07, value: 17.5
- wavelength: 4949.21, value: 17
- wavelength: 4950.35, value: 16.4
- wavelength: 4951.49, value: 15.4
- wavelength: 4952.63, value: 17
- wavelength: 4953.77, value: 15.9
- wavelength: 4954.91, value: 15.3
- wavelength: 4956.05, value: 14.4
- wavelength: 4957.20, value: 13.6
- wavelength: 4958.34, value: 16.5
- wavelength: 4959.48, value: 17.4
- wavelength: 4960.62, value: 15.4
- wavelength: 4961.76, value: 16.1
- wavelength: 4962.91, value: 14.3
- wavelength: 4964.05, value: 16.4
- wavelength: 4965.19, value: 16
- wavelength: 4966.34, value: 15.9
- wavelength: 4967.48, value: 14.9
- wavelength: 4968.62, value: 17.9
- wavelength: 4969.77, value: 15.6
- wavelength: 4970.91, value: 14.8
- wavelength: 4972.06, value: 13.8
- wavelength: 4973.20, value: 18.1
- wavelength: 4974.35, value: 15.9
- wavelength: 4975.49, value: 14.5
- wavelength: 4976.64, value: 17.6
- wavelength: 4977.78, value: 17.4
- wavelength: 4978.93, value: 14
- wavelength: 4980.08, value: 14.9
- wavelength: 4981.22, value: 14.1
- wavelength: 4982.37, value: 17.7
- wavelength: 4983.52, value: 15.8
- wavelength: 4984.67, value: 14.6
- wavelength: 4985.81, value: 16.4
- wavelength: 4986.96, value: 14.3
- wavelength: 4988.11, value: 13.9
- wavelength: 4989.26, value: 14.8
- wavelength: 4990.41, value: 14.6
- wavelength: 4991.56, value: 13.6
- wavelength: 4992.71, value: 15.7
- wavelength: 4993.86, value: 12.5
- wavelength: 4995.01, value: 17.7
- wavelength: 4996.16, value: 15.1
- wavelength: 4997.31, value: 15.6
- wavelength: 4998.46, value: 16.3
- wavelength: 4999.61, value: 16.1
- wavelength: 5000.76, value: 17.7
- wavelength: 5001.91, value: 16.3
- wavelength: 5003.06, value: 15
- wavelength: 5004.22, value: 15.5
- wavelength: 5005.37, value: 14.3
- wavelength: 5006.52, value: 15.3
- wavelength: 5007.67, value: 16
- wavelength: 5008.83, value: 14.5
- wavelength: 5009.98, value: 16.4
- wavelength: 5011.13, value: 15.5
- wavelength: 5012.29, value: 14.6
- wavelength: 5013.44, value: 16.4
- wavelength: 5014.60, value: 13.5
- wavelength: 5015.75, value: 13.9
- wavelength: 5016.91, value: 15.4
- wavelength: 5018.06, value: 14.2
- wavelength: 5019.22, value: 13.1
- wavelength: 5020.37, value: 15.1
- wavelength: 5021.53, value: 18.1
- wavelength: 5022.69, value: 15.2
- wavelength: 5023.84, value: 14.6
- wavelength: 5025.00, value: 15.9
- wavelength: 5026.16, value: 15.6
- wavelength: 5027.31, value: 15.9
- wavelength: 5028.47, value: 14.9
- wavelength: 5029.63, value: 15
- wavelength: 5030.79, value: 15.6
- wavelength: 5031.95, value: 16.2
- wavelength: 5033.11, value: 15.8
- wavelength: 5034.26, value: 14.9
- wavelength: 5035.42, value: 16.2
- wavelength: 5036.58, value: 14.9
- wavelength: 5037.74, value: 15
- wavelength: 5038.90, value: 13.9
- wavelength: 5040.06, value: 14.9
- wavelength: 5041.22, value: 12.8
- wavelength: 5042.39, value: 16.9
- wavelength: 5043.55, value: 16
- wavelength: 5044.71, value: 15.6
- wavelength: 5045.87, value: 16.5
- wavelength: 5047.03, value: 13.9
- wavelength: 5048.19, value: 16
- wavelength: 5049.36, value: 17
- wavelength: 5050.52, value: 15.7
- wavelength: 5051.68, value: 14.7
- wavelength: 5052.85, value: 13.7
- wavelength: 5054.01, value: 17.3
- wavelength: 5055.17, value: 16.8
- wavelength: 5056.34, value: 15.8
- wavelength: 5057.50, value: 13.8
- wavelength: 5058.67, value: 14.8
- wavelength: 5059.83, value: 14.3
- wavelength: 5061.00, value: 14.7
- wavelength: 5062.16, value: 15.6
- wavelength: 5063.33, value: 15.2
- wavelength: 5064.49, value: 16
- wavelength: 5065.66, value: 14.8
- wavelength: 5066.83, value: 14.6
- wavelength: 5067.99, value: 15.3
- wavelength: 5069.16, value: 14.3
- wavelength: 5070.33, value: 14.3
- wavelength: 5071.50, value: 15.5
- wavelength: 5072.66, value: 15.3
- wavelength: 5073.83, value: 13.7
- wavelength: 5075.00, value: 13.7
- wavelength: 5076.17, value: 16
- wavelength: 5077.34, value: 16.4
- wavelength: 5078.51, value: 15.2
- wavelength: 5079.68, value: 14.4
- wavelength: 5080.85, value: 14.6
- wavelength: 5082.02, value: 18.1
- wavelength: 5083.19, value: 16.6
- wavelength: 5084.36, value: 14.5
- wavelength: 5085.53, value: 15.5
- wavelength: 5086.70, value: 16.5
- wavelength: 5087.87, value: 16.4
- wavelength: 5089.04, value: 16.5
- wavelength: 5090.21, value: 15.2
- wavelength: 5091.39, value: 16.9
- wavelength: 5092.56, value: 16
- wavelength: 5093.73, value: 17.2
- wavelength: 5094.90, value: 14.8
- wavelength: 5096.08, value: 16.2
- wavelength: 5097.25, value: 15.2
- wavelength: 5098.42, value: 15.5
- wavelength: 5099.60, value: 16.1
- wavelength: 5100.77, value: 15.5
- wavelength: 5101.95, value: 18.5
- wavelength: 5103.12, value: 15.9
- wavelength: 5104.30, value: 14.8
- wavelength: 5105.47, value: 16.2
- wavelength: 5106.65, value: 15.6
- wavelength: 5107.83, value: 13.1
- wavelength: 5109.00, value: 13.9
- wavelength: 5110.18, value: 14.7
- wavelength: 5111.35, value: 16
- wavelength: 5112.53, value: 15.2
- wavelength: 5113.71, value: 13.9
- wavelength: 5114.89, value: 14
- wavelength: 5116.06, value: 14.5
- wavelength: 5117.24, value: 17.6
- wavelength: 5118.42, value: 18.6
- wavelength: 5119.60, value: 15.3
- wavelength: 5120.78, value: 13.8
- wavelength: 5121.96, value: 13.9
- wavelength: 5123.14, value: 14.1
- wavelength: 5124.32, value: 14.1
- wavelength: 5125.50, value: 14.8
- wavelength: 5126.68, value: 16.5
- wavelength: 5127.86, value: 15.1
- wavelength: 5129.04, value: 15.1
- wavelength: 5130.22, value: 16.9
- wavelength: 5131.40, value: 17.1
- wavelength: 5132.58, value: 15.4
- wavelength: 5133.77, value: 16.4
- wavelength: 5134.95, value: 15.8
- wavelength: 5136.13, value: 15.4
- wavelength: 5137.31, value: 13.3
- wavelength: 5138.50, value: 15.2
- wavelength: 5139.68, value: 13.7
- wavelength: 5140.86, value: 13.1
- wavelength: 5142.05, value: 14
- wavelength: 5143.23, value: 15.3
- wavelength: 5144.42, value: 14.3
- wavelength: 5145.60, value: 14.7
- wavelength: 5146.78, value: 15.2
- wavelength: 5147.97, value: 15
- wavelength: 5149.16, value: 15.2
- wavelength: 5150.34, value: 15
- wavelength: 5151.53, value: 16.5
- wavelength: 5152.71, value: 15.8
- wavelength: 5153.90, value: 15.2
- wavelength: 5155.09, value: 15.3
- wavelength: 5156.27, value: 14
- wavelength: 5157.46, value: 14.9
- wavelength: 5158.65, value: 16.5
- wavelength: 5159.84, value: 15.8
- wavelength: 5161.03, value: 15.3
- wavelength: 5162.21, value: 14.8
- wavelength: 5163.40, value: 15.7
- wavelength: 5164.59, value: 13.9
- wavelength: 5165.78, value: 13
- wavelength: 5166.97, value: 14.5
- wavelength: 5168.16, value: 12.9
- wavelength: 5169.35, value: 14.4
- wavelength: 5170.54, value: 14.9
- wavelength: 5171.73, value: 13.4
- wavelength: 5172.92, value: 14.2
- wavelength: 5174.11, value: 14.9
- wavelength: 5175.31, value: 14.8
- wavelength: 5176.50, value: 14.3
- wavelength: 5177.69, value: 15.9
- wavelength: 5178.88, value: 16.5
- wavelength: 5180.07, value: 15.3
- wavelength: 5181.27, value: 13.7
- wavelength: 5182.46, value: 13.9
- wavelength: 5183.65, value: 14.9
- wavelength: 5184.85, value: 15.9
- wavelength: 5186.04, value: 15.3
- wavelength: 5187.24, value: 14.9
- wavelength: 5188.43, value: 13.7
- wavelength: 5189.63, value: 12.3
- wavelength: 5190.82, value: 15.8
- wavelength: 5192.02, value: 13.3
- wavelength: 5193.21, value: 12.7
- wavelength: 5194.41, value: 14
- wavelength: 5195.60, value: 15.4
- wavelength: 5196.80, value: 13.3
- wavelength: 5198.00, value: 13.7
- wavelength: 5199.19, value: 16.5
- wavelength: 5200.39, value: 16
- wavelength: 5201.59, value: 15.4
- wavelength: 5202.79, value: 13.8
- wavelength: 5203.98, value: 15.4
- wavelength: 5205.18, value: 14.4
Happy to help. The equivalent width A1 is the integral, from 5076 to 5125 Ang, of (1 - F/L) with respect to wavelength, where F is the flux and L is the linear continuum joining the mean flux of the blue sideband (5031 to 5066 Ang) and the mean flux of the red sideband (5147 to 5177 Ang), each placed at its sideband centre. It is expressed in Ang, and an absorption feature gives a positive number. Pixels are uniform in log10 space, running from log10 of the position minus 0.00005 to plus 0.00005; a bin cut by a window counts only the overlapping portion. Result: -1.5 Ang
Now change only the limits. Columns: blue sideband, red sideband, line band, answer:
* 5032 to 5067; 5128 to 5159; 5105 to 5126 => 0.3 Ang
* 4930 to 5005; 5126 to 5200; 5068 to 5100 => -0.7 Ang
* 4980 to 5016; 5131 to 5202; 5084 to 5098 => -0.9 Ang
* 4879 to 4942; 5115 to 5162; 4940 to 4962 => -1.1 Ang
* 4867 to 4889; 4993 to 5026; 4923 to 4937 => -0.7 Ang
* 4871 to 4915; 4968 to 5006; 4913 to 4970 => -2.3 Ang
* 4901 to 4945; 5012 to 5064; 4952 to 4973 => 0.1 Ang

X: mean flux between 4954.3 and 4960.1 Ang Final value 15.4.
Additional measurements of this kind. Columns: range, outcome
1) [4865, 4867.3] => 12.8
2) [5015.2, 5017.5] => 14.7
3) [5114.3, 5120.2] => 16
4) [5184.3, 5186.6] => 15.6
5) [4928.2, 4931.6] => 16.7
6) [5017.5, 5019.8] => 13.7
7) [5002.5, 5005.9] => 14.9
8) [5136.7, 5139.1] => 14.3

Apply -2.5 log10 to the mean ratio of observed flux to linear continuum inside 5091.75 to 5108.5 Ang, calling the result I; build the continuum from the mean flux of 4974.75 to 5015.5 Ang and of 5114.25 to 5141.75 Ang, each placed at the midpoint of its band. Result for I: -0.038 mag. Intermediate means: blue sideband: 15.4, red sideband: 15.2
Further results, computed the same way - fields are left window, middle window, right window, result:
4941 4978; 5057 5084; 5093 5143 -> 0.03 mag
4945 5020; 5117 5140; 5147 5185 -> -0.03 mag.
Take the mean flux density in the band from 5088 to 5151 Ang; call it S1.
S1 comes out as 15.3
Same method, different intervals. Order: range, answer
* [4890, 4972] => 15.9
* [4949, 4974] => 15.8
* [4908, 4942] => 15.9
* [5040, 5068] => 15.3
